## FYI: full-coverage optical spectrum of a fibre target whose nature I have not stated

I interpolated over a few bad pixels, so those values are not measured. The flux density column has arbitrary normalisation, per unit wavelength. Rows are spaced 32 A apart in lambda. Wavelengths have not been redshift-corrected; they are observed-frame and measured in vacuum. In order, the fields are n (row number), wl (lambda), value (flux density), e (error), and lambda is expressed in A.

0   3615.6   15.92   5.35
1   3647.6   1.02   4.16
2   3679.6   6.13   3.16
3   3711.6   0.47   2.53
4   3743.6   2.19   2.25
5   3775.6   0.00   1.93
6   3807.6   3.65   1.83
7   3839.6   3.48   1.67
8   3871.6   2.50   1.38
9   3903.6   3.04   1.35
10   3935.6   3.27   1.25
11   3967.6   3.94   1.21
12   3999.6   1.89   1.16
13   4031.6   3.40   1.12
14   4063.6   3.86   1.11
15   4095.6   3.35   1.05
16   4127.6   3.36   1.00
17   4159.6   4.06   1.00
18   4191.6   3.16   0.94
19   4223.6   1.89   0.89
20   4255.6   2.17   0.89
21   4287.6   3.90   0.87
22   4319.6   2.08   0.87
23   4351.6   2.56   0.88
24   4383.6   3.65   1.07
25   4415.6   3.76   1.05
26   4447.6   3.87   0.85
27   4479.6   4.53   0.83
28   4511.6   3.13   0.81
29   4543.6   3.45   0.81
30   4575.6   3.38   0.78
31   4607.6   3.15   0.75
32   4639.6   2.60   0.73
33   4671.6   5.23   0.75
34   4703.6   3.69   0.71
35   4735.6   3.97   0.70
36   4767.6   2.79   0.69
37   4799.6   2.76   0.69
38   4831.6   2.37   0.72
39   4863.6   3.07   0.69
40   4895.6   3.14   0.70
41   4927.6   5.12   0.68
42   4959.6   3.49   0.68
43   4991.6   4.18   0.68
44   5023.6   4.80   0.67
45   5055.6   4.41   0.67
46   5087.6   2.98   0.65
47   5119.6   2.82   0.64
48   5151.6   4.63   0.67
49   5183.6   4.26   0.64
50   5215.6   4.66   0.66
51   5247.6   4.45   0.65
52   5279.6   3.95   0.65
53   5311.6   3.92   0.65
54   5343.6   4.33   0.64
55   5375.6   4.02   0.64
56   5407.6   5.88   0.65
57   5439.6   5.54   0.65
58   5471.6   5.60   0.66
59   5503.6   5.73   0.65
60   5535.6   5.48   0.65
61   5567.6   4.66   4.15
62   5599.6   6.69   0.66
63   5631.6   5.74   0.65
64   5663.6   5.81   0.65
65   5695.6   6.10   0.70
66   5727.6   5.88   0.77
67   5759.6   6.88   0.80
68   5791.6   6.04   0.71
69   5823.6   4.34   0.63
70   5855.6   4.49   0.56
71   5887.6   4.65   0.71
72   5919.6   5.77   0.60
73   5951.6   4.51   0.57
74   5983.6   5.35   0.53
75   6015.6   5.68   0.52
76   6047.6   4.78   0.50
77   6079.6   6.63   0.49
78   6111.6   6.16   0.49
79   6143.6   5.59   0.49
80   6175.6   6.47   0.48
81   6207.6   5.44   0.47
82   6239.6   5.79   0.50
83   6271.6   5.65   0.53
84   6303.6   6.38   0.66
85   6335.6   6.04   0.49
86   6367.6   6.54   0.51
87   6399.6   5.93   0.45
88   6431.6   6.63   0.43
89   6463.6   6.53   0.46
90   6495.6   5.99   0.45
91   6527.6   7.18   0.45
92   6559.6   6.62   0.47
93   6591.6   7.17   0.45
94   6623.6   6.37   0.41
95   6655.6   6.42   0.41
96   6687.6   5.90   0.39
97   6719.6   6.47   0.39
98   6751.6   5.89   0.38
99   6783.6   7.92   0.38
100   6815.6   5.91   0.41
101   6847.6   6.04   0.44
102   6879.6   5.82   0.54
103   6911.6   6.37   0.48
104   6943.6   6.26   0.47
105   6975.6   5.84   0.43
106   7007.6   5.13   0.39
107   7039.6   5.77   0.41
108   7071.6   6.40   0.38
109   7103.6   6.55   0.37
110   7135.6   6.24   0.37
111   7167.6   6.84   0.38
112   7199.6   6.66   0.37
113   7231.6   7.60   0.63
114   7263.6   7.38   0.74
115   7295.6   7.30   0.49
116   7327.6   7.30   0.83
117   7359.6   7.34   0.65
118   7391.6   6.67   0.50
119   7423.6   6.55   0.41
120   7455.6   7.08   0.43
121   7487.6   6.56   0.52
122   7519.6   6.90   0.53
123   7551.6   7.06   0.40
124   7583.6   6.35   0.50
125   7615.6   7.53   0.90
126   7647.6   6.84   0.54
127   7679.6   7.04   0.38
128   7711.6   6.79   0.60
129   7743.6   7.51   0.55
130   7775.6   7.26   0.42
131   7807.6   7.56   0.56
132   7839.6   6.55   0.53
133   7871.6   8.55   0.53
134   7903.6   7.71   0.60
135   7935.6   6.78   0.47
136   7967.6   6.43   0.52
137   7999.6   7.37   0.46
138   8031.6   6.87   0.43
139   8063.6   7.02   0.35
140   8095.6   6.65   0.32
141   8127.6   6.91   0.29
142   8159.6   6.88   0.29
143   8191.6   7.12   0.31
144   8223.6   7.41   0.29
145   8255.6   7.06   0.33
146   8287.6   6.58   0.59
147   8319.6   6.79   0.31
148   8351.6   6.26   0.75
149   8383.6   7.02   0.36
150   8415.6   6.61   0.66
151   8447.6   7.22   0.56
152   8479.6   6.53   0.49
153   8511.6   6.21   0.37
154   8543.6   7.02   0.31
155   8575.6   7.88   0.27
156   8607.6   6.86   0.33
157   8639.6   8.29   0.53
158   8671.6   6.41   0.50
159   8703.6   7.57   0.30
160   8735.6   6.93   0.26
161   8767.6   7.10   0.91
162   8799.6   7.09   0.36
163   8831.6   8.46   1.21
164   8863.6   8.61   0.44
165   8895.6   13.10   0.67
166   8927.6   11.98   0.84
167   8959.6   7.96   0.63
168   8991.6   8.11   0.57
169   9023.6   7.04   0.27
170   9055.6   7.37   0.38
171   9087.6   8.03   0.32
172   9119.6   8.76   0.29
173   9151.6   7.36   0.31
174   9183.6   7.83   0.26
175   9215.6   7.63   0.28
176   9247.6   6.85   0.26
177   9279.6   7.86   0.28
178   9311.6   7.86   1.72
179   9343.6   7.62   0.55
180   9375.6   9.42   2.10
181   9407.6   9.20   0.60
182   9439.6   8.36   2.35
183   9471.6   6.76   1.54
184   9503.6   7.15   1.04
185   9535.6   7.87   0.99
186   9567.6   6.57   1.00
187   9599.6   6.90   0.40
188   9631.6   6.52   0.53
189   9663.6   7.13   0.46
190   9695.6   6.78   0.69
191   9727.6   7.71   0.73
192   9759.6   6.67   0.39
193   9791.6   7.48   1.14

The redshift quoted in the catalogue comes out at 0.354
